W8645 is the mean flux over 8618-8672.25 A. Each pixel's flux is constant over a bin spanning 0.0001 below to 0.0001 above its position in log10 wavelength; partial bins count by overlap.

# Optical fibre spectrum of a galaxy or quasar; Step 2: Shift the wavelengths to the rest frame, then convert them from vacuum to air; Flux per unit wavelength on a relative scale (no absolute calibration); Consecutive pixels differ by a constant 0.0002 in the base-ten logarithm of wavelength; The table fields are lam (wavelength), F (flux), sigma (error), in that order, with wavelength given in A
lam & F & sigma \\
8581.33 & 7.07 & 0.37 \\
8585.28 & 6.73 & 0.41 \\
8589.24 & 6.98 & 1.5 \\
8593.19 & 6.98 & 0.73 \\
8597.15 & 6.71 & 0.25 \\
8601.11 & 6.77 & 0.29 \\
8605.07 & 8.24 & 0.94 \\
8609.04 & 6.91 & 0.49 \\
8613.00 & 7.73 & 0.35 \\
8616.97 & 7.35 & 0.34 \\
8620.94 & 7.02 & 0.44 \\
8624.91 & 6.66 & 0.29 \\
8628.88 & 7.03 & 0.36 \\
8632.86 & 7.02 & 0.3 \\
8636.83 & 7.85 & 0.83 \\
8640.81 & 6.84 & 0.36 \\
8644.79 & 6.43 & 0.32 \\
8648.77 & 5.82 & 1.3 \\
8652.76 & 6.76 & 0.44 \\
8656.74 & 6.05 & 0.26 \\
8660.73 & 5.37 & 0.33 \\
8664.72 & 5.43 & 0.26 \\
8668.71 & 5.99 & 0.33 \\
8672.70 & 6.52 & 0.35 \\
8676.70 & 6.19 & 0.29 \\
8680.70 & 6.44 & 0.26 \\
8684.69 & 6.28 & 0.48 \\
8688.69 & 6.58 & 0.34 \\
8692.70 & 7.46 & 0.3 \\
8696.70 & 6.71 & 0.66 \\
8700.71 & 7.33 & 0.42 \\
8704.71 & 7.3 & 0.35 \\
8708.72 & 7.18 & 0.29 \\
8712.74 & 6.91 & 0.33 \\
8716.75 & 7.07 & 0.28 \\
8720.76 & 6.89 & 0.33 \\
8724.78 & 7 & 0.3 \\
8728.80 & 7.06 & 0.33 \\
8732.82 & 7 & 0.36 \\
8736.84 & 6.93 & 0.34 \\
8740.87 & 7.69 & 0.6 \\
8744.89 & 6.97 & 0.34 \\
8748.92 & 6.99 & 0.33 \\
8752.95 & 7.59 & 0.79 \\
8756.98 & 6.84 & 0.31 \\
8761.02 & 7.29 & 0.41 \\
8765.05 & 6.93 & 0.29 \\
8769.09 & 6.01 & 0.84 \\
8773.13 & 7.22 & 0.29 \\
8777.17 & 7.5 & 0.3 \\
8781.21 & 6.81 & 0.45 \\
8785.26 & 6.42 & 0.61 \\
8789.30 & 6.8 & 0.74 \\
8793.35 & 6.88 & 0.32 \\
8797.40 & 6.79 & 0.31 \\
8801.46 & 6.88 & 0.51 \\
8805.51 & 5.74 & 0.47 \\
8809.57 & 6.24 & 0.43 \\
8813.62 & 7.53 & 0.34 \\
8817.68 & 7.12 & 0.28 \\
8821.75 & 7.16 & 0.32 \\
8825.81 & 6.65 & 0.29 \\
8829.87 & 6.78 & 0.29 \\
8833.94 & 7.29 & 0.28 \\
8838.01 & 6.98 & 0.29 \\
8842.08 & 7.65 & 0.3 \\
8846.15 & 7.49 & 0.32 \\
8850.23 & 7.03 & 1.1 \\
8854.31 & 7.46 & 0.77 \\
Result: 6.5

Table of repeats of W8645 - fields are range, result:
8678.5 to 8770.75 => 6.98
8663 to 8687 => 6.16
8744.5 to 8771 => 6.95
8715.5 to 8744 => 7.09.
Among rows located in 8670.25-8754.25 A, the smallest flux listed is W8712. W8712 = 6.19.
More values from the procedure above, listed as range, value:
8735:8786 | 6.01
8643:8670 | 5.37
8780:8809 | 5.74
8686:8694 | 6.58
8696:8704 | 6.71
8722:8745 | 6.93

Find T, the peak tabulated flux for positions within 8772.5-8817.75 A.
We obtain 7.53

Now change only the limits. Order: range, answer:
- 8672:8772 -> 7.69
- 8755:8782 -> 7.5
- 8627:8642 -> 7.85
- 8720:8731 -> 7.06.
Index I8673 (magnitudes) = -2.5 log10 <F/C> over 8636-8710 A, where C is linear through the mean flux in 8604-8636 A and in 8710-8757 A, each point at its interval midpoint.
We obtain 0.101 mag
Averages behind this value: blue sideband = 7.24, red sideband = 7.09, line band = 6.53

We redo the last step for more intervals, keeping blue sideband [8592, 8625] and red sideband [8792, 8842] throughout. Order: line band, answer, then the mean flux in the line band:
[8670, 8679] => 0.12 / 6.33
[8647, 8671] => 0.20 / 5.91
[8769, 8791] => 0.01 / 6.86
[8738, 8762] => -0.04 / 7.21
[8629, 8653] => 0.05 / 6.81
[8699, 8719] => -0.02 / 7.15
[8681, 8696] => 0.05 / 6.73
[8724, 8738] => 0.00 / 7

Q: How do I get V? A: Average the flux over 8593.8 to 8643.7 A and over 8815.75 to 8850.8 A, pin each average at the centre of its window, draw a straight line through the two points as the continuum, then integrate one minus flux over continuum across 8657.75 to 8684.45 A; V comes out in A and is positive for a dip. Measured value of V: 4.26 A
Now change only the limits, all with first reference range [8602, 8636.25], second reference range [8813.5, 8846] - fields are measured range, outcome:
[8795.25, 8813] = 1.62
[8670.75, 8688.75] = 2.09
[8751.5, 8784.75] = 0.88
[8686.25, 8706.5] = 0.44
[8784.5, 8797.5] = 0.76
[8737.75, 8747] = -0.12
